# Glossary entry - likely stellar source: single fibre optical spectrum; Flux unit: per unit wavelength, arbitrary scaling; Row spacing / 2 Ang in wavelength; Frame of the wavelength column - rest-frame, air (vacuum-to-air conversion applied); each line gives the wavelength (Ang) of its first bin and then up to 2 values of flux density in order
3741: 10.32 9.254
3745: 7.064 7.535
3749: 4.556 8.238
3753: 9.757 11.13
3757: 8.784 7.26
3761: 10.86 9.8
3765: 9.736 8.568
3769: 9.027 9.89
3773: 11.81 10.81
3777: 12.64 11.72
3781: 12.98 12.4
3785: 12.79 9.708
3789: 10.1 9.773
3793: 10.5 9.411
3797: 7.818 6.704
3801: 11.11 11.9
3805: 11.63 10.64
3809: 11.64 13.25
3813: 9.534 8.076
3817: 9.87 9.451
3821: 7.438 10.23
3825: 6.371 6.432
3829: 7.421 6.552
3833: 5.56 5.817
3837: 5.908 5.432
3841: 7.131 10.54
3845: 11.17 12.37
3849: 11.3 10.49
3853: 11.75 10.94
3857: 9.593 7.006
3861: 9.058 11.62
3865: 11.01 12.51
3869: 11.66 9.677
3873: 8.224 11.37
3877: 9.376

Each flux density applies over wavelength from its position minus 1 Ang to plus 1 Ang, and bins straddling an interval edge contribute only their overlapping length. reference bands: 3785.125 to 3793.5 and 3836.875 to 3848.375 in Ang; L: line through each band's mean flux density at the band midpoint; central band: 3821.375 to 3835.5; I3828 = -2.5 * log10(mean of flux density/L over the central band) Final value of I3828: 0.32 mag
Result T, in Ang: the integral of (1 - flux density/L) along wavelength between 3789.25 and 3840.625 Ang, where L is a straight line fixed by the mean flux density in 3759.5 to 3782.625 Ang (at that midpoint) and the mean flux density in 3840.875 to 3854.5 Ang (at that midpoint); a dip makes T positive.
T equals 9.8 Ang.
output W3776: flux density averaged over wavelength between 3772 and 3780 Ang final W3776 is 11.7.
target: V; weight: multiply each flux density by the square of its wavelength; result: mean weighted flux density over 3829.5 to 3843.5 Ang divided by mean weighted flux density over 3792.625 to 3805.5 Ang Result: 0.69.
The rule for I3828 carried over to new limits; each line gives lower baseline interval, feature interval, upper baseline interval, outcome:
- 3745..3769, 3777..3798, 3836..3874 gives -0.19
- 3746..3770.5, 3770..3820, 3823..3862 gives -0.22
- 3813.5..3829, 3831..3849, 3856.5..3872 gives 0.14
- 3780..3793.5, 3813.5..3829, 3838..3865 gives 0.26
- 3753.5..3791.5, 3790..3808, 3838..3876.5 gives 0.05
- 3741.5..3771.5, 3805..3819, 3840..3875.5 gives -0.09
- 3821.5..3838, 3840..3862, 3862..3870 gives -0.06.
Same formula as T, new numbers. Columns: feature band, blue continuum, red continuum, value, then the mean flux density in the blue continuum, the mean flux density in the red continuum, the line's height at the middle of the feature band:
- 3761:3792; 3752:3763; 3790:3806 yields -3.43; 9.58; 9.86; 9.71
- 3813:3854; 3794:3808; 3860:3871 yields 7.78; 9.89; 11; 10.5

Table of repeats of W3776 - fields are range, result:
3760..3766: 10.1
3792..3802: 9.11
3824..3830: 6.74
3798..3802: 8.91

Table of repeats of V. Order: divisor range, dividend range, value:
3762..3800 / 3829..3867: 0.92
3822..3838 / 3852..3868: 1.56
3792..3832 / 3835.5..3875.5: 1.09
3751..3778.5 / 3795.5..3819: 1.04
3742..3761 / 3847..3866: 1.32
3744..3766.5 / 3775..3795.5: 1.32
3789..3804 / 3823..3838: 0.69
